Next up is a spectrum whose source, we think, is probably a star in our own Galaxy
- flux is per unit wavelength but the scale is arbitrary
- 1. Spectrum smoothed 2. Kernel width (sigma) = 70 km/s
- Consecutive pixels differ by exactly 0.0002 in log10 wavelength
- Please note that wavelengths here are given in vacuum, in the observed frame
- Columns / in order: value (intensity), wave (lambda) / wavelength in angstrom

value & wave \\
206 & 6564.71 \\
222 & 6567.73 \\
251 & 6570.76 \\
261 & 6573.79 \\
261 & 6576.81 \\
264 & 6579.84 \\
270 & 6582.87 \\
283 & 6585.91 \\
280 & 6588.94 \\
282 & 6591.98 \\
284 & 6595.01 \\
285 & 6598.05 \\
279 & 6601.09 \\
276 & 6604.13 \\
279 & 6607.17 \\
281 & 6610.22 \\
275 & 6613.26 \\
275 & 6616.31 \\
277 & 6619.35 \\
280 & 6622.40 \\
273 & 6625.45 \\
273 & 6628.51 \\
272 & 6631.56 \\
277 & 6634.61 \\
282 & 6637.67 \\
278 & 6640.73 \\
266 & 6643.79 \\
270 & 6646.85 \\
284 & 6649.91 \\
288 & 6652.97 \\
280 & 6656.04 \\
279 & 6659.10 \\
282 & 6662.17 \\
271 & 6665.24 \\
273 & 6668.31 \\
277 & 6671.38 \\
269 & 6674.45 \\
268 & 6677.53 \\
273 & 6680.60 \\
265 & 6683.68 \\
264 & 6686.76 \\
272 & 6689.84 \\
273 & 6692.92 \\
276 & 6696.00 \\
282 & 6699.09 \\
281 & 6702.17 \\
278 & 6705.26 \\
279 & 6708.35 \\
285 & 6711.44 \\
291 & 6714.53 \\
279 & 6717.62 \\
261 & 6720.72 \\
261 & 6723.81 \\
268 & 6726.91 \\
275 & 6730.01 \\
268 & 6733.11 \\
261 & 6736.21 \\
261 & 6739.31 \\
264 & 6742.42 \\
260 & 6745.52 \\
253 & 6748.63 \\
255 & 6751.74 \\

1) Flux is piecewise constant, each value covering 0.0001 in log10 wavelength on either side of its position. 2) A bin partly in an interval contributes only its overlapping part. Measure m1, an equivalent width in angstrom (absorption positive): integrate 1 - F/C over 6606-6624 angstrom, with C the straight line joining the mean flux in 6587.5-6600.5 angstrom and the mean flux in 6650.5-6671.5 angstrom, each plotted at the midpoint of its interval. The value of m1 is 0.2 angstrom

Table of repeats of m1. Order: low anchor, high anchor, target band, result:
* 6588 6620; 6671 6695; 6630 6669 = -0.5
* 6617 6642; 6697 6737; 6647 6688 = 0.1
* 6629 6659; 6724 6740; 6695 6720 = -1.1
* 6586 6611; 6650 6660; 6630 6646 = 0.4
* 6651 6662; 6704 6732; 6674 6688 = 0.6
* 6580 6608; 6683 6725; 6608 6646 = 0.3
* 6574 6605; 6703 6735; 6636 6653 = -0.1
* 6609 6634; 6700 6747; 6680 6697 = 0.2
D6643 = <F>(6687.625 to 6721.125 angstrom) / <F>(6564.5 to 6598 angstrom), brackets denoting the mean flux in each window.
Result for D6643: 1.06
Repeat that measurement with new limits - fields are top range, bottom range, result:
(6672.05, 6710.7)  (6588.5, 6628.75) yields 0.98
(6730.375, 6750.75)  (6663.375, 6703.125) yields 0.96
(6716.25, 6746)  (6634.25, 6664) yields 0.95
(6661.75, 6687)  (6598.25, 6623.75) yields 0.98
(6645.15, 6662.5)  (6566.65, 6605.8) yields 1.04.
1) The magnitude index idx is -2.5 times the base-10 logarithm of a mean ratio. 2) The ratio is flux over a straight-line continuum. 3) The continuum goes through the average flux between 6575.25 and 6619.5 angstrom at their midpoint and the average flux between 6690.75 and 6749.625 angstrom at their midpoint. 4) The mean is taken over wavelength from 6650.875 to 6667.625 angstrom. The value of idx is -0.022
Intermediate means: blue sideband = 277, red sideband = 272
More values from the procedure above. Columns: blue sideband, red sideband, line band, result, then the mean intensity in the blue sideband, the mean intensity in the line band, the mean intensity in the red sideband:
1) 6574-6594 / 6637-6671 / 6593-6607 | -0.028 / 273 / 281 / 277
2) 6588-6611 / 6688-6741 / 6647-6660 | -0.017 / 281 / 282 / 273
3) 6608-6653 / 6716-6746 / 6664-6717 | -0.020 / 276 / 275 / 266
